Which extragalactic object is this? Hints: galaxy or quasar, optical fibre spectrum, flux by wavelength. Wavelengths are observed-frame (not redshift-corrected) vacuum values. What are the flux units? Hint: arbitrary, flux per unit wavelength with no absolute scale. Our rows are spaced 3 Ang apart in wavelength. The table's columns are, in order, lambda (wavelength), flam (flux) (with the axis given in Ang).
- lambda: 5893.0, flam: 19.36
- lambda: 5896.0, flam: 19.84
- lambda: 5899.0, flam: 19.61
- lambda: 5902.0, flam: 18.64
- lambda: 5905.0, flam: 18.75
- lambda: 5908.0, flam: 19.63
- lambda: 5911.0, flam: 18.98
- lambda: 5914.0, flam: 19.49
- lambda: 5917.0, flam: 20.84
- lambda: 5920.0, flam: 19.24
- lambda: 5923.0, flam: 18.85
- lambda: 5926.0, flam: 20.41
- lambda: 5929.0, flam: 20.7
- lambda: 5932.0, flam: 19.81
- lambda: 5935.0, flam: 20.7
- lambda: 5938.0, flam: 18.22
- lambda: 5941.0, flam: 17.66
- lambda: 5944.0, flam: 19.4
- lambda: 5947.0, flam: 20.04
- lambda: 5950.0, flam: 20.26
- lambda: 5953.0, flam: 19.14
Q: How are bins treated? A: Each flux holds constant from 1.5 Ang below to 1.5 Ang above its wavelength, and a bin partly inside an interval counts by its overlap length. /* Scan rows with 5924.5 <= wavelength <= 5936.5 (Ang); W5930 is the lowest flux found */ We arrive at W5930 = 19.81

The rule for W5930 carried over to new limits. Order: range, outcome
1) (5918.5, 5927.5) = 18.85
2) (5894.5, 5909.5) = 18.64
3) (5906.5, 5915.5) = 18.98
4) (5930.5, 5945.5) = 17.66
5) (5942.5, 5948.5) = 19.4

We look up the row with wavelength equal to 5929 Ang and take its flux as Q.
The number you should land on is 20.7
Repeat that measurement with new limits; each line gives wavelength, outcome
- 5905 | 18.75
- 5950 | 20.26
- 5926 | 20.41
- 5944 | 19.4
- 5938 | 18.22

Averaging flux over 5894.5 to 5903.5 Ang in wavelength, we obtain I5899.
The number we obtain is 19.4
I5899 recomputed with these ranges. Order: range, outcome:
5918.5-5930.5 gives 19.8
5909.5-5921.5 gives 19.6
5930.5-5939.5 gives 19.6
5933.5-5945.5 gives 19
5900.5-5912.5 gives 19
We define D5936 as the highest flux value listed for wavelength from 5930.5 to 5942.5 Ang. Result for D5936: 20.7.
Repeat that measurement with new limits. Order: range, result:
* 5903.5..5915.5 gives 19.63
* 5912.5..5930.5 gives 20.84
